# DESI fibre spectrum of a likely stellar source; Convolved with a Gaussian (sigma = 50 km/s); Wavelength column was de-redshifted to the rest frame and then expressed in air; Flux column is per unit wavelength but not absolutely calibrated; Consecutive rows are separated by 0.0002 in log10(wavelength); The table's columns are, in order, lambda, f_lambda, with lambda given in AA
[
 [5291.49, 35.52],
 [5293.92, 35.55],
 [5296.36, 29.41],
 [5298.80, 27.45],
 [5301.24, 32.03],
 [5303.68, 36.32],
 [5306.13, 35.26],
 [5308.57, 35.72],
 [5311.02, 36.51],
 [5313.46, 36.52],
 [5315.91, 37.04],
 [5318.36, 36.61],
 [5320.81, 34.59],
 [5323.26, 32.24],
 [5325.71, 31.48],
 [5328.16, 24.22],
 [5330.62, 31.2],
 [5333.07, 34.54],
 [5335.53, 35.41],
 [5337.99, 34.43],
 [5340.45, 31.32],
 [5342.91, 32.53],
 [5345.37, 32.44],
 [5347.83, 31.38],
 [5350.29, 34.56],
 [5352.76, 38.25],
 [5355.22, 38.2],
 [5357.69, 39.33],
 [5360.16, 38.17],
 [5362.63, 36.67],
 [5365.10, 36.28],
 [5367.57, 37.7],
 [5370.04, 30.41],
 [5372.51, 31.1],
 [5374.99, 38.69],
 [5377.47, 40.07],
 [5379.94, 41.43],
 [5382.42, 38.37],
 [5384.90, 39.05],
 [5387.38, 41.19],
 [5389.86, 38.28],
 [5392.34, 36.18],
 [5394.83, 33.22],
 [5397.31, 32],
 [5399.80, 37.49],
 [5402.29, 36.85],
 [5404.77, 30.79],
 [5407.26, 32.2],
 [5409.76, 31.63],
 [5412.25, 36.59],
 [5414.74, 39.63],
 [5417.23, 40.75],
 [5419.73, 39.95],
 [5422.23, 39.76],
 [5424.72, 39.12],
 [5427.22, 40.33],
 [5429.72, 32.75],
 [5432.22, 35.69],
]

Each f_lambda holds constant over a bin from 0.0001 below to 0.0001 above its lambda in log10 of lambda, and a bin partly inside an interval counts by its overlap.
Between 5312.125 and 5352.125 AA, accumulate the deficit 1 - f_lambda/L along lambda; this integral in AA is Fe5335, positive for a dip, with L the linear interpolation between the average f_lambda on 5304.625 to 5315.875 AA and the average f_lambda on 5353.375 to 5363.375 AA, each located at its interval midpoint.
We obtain 4.1 AA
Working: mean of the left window 36.1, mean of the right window 38.2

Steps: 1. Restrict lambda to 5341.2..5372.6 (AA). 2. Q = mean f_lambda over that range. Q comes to 35.3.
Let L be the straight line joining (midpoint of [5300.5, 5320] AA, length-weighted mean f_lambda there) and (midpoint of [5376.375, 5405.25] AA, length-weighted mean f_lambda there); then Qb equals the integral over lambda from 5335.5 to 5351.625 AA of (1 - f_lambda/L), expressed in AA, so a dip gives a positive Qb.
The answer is 1.5 AA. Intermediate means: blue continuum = 35.8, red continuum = 37.2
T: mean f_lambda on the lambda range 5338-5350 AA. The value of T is 32.4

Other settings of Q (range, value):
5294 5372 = 34.1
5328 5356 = 33.5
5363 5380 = 36.2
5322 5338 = 31.7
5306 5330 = 33.9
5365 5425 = 36.7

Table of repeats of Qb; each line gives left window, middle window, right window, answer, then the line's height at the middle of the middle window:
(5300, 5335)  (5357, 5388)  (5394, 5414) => -3.2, 34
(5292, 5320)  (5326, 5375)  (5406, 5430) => 2.0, 35.6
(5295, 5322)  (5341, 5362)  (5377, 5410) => -0.1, 35.4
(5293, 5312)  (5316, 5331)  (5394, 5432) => 0.8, 34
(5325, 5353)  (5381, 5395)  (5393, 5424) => -1.3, 34.9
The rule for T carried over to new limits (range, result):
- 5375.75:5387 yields 39.8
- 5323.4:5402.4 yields 35.3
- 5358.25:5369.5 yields 36.9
